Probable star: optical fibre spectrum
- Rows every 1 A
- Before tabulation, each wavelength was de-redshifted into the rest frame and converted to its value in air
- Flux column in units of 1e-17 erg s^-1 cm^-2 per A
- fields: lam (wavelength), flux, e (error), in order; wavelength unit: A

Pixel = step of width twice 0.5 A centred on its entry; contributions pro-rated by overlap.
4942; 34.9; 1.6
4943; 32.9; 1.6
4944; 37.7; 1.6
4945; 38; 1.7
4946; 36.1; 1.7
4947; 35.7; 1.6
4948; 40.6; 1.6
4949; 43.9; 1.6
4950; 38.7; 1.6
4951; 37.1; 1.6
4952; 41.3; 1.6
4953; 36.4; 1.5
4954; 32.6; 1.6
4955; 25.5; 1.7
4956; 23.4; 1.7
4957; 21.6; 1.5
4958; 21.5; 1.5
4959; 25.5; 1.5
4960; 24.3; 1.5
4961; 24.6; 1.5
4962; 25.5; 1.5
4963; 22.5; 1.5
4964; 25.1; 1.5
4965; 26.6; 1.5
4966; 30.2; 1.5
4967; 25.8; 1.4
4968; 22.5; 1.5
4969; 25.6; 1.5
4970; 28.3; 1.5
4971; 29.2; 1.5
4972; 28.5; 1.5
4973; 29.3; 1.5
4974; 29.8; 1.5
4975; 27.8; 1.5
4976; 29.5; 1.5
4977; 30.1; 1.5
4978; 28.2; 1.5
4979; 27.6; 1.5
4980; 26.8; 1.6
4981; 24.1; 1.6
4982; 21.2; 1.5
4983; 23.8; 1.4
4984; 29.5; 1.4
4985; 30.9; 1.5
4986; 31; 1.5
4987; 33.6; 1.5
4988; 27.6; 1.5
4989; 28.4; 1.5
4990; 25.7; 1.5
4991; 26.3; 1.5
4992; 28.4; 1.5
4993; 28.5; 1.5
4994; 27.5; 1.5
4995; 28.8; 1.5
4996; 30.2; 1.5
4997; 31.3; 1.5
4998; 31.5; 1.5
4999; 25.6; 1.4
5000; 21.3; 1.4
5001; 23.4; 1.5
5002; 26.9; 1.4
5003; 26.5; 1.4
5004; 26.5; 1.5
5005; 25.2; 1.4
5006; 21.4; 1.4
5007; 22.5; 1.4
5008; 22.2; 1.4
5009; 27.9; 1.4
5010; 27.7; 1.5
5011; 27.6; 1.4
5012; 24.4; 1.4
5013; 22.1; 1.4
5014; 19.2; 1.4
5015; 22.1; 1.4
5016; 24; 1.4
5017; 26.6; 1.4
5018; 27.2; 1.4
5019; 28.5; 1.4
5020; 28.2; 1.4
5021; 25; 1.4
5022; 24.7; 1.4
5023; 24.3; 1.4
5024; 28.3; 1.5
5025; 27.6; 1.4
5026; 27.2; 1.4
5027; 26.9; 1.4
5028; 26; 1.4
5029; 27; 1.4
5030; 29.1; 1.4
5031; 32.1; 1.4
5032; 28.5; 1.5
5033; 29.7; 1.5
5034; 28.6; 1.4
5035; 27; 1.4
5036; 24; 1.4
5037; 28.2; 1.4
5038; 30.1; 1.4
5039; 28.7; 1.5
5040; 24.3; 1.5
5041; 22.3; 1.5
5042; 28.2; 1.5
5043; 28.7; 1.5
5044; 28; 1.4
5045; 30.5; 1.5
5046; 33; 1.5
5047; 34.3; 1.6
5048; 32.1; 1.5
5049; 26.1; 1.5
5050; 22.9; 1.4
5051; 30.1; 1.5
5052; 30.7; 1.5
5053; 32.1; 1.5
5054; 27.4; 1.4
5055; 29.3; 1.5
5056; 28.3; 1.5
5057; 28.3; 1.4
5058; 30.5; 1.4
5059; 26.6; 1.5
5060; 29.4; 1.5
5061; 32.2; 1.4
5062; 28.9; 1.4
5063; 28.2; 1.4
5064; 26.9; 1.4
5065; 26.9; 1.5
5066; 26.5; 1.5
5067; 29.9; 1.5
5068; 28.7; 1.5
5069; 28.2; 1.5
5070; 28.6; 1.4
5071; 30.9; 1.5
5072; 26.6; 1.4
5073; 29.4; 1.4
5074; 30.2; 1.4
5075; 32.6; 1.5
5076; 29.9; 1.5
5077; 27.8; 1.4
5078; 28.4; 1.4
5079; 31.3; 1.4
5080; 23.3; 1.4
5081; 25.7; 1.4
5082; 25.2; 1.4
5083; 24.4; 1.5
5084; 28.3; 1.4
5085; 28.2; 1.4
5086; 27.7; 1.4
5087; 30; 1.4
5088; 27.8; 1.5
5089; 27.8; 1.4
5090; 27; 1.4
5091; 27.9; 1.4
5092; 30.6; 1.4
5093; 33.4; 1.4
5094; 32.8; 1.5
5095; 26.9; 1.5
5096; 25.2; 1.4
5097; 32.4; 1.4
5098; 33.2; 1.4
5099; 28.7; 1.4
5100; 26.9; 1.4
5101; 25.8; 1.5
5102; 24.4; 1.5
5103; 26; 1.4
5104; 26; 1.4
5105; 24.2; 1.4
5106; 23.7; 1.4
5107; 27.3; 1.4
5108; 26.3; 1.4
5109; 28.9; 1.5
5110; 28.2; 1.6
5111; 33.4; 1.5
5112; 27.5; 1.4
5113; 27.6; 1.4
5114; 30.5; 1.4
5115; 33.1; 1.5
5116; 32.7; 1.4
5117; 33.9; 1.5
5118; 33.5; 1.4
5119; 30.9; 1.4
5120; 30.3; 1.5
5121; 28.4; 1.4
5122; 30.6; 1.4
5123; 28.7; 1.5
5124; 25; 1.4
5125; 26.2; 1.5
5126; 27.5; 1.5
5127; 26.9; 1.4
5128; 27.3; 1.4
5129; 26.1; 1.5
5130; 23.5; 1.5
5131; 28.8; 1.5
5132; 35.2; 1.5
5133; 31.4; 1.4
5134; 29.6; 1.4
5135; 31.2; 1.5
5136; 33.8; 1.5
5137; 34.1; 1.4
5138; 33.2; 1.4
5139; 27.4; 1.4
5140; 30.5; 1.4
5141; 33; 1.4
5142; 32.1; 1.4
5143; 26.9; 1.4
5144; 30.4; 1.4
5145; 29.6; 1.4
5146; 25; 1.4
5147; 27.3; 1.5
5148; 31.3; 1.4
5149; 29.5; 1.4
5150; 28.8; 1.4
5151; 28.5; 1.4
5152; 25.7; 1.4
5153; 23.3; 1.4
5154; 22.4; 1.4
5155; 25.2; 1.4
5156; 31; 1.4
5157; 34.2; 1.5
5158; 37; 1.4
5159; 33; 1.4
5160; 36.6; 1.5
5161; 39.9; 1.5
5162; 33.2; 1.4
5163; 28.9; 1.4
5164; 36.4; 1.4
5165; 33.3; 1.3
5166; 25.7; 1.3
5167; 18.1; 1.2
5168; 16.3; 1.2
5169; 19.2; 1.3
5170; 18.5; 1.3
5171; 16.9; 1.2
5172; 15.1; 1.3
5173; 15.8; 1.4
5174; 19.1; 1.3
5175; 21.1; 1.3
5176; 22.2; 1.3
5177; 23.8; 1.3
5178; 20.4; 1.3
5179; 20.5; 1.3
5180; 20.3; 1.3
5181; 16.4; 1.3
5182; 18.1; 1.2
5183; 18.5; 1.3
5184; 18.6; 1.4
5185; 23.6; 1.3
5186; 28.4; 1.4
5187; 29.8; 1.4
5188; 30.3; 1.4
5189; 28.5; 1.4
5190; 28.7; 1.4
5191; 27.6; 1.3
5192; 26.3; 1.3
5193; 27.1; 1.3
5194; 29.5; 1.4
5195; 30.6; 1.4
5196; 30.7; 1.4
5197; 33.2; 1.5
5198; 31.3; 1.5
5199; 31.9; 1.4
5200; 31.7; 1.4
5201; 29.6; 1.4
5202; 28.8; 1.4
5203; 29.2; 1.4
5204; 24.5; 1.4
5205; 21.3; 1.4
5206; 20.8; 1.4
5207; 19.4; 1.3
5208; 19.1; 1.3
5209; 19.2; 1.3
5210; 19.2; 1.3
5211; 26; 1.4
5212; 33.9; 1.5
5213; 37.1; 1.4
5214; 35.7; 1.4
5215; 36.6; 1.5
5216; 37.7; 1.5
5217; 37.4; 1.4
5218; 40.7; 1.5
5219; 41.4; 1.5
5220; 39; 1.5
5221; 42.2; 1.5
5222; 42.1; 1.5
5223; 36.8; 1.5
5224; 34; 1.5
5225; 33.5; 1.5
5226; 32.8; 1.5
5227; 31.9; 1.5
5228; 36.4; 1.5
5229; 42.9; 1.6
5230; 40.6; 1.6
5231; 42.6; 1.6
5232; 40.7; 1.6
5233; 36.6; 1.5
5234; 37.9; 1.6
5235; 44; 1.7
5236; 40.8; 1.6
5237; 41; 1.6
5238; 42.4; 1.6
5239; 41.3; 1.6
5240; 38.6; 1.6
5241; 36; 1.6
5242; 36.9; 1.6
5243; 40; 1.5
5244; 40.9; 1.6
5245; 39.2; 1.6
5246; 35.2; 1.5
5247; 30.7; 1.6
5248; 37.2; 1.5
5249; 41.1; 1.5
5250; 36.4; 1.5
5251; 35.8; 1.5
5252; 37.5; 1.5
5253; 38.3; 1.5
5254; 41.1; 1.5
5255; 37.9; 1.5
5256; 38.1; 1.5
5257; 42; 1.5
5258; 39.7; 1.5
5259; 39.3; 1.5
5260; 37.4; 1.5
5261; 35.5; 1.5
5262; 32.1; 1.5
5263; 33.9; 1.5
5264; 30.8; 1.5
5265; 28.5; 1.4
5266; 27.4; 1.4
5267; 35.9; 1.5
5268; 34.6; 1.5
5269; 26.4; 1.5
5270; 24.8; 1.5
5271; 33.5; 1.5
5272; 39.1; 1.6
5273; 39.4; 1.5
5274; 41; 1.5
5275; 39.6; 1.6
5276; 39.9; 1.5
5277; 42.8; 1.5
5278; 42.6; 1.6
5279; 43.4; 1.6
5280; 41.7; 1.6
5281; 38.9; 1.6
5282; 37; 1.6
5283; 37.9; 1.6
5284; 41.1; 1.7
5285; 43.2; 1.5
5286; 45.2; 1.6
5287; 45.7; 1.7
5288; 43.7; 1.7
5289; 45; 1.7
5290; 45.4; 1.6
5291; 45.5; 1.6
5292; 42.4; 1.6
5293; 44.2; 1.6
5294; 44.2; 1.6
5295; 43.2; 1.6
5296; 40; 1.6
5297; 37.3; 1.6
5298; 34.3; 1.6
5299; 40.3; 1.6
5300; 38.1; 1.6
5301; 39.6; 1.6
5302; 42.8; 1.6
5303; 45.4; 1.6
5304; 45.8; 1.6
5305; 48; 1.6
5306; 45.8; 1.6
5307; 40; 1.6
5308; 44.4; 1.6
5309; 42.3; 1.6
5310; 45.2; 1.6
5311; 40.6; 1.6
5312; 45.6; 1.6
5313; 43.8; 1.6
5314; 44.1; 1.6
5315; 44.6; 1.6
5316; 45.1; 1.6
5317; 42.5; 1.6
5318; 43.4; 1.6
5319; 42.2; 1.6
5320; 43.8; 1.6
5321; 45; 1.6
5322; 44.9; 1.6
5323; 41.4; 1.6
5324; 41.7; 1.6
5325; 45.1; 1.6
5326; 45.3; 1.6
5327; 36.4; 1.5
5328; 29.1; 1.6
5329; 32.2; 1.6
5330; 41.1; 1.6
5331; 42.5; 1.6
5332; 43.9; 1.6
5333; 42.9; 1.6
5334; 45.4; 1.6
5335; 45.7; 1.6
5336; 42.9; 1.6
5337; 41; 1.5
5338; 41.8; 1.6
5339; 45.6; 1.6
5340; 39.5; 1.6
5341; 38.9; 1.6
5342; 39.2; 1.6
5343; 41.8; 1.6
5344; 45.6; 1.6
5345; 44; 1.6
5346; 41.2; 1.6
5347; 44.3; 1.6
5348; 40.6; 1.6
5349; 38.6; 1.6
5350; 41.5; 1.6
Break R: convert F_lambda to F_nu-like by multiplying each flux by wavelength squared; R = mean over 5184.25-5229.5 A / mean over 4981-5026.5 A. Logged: 1.27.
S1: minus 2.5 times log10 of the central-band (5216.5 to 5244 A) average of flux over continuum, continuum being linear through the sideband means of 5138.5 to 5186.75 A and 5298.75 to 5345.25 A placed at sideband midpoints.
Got -0.184 mag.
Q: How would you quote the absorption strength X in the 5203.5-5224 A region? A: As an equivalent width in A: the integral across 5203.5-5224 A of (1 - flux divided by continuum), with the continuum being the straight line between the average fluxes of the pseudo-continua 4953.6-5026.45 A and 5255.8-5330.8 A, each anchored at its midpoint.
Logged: 2.9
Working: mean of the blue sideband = 26.4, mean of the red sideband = 40.3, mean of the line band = 31.6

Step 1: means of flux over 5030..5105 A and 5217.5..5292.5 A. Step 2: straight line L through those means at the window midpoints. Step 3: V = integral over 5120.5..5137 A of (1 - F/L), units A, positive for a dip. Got 1.5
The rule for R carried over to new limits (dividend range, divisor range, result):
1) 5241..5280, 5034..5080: 1.39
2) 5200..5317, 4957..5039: 1.57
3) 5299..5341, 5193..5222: 1.44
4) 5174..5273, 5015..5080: 1.23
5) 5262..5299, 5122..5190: 1.52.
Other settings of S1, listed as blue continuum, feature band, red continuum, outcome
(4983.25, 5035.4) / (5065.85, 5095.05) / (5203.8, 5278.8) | 0.04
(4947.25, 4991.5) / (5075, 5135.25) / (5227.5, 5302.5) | 0.17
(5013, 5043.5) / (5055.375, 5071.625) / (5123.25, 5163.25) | -0.04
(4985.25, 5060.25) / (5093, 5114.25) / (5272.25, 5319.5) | 0.14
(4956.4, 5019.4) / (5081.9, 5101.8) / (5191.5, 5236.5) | 0.03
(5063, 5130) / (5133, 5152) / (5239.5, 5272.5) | 0.02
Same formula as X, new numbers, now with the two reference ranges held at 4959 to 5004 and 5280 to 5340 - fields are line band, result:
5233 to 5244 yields -0.20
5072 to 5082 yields 1.01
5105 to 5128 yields 3.07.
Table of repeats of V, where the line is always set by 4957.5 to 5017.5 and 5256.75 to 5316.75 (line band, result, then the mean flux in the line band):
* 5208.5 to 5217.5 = 1.3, 31.4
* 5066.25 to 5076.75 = 0.3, 29.4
